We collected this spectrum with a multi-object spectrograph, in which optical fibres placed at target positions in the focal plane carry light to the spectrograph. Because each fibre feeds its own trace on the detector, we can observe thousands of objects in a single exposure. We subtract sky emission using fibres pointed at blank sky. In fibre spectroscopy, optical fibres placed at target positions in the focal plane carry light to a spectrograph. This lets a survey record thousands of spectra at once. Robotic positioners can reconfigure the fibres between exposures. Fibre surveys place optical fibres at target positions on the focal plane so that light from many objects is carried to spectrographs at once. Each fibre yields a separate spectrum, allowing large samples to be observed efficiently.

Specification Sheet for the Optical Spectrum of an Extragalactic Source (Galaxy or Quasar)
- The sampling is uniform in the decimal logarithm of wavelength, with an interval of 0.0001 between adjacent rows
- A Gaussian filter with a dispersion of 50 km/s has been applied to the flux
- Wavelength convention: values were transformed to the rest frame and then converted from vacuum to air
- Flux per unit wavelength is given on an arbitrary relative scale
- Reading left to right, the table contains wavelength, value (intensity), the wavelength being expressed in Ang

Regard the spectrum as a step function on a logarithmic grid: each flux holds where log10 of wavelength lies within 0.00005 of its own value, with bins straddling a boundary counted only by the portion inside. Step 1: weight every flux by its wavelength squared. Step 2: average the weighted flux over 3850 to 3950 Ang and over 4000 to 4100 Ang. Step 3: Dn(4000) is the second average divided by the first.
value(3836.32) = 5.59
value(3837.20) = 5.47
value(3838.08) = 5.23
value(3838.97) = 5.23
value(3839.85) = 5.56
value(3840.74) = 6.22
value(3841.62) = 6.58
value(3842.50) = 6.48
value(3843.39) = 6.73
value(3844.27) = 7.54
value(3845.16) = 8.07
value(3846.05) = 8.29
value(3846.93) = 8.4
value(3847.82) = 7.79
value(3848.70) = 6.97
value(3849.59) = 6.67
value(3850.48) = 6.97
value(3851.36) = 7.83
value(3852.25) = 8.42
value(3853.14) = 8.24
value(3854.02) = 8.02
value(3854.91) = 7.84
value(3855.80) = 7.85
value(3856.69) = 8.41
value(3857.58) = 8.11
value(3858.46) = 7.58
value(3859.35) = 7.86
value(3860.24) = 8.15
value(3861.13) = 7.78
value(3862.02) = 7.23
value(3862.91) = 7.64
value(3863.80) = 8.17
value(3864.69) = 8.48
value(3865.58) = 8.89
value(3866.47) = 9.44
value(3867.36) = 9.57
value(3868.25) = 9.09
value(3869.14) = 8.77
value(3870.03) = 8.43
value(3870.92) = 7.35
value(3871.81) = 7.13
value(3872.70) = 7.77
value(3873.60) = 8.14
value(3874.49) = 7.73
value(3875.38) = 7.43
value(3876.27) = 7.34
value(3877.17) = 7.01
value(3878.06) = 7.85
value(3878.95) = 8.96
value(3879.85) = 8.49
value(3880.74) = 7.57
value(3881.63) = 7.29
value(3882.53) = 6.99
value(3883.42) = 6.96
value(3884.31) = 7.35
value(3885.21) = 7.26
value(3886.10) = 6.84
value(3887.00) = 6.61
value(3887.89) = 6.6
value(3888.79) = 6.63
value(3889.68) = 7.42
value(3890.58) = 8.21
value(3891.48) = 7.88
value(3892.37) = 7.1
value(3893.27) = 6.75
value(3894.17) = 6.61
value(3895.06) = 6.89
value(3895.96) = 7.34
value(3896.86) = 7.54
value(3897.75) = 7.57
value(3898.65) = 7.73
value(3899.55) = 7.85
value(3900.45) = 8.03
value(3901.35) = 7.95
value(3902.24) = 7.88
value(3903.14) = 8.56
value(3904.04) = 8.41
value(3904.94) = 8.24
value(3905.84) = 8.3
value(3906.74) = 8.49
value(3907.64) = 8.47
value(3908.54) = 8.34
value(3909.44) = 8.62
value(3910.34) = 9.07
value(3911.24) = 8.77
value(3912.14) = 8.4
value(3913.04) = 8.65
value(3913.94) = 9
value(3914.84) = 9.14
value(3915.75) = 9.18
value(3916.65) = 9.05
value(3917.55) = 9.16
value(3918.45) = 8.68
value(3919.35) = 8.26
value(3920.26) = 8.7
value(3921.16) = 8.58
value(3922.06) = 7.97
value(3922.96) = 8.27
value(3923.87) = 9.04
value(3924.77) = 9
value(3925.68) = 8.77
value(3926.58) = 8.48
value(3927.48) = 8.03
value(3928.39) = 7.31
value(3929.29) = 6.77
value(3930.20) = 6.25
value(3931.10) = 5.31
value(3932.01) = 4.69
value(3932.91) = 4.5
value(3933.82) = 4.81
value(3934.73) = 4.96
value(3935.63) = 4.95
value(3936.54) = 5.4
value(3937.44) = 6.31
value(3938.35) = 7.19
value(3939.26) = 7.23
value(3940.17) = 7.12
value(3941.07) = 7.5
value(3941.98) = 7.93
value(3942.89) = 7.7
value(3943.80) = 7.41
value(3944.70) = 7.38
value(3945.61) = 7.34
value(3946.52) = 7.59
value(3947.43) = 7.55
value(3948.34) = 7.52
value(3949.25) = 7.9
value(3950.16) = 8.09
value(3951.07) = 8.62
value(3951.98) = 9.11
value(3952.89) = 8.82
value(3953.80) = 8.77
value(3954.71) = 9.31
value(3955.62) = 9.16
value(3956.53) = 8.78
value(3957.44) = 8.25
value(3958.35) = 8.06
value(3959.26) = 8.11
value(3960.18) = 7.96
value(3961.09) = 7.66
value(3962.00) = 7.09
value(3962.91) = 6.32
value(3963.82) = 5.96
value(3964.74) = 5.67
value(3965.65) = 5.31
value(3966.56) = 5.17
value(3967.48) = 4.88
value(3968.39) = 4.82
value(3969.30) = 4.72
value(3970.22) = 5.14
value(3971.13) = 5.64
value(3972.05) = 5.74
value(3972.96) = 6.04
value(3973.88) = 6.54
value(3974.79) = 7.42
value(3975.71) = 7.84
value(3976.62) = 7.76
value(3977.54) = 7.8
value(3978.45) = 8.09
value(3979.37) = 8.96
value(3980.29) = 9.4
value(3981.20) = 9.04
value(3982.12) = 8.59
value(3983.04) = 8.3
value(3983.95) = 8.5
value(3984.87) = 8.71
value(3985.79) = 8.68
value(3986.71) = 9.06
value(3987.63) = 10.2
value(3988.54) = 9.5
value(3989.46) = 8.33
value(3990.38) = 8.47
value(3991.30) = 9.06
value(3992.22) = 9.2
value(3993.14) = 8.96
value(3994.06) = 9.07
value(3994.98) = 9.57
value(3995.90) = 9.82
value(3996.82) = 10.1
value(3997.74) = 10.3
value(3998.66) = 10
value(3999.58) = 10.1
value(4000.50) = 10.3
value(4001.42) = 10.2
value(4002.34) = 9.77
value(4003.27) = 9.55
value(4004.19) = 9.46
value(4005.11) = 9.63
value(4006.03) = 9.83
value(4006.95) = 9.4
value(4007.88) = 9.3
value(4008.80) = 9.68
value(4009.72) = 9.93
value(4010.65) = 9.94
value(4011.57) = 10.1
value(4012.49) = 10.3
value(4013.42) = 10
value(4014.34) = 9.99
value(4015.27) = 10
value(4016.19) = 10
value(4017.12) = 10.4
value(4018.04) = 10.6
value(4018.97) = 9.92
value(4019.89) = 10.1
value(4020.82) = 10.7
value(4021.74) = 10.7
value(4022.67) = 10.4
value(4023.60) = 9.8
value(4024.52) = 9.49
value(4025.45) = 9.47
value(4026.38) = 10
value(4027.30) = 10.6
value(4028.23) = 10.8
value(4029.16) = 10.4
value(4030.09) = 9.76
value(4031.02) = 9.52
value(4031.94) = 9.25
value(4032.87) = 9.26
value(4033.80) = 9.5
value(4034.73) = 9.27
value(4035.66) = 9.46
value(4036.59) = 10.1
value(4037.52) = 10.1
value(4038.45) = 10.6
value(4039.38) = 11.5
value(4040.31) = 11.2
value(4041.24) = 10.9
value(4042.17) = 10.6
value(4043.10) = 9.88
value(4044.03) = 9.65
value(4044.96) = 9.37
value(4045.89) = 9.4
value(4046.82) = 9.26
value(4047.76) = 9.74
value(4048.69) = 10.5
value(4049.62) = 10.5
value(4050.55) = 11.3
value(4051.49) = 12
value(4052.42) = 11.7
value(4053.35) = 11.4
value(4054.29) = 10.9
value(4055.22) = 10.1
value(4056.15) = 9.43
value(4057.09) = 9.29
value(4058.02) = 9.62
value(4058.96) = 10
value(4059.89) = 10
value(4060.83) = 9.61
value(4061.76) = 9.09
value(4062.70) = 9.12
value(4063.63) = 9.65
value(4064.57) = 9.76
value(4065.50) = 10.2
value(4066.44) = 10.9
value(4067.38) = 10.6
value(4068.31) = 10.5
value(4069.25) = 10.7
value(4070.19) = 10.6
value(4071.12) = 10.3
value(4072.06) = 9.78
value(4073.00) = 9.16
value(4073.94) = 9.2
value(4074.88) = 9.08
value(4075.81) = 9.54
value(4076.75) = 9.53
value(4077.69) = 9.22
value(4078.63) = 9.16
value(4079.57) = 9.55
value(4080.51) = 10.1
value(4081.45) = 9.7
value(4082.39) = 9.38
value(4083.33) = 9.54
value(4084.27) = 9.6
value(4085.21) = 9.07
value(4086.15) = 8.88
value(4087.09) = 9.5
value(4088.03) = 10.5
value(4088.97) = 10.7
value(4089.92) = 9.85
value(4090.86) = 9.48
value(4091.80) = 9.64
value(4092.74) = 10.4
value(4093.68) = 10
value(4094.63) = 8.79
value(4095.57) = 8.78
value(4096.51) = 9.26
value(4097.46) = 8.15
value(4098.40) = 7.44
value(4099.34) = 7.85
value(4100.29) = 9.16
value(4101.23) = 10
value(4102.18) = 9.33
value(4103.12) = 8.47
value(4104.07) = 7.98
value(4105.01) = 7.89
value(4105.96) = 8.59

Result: 1.4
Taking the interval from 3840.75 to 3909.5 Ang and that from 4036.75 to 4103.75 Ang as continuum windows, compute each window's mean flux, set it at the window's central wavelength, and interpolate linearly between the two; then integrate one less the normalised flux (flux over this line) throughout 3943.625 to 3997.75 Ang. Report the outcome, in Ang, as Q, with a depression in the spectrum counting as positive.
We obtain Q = 5.6 Ang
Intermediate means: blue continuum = 7.75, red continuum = 9.82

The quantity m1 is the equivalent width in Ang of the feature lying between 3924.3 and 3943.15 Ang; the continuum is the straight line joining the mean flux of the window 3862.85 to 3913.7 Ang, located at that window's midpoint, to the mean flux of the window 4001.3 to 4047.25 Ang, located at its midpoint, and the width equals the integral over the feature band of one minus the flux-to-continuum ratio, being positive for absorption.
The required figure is 4.2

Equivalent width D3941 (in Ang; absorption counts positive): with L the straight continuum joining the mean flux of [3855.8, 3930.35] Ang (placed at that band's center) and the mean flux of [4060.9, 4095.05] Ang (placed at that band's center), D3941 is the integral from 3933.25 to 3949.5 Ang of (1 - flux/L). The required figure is 3.1 Ang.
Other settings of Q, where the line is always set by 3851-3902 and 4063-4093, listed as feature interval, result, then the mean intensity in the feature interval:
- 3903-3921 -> -1.2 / 8.67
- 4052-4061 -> -0.6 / 10.2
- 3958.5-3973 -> 4.4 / 6.06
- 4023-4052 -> -2.2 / 10.1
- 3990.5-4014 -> -1.8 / 9.73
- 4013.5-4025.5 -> -1.2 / 10.1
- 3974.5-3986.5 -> 0.5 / 8.42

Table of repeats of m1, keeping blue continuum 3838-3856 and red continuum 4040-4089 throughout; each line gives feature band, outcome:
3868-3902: 0.7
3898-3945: 2.4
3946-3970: 3.6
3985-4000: -0.5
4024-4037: -0.3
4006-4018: -0.8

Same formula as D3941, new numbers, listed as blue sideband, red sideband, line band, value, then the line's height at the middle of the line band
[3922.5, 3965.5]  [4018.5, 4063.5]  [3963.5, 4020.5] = 0.8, 8.71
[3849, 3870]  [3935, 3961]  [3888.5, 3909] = 0.5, 7.95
